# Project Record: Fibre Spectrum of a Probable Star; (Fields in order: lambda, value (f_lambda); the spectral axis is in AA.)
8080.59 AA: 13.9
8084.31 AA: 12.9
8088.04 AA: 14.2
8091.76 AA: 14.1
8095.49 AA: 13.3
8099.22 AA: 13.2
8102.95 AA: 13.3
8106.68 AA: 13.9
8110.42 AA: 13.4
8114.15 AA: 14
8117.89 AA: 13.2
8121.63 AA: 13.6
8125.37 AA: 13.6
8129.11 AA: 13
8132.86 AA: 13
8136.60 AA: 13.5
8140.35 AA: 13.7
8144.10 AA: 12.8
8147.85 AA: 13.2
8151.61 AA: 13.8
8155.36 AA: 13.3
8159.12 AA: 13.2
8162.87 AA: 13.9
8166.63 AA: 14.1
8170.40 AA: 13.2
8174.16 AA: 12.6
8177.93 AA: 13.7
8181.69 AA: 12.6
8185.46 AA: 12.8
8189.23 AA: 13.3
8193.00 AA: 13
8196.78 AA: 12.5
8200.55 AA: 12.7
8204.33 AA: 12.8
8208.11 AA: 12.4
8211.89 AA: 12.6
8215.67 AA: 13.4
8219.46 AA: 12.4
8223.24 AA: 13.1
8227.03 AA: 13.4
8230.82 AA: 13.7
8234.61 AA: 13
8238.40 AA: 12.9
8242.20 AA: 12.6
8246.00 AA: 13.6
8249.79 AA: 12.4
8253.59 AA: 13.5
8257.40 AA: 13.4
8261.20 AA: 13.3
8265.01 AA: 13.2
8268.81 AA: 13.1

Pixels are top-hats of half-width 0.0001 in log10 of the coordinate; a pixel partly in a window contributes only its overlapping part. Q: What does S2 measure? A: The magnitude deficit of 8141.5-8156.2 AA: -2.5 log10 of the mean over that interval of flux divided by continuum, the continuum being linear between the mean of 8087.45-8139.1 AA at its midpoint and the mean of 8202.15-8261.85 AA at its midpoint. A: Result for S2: 0.006 mag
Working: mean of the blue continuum 13.5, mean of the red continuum 13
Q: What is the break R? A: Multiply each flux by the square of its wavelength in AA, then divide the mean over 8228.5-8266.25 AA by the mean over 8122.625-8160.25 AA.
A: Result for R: 1.01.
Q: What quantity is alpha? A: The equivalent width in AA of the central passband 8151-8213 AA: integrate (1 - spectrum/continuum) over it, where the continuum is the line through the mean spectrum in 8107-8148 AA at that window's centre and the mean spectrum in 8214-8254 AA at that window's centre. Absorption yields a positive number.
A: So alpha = 0.7 AA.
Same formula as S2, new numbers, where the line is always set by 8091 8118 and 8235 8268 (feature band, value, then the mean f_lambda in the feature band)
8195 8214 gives 0.05 mag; 12.6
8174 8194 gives 0.02 mag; 13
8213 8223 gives 0.02 mag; 12.9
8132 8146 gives 0.01 mag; 13.3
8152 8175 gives -0.01 mag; 13.4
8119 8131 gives 0.01 mag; 13.4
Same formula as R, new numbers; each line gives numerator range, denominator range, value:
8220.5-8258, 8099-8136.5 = 1.01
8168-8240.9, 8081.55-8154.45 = 0.98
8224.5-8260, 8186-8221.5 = 1.04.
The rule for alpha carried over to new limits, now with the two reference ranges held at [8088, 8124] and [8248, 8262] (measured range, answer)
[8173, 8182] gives 0.2 AA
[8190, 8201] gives 0.4 AA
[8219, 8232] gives 0.0 AA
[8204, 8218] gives 0.5 AA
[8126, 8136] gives 0.3 AA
